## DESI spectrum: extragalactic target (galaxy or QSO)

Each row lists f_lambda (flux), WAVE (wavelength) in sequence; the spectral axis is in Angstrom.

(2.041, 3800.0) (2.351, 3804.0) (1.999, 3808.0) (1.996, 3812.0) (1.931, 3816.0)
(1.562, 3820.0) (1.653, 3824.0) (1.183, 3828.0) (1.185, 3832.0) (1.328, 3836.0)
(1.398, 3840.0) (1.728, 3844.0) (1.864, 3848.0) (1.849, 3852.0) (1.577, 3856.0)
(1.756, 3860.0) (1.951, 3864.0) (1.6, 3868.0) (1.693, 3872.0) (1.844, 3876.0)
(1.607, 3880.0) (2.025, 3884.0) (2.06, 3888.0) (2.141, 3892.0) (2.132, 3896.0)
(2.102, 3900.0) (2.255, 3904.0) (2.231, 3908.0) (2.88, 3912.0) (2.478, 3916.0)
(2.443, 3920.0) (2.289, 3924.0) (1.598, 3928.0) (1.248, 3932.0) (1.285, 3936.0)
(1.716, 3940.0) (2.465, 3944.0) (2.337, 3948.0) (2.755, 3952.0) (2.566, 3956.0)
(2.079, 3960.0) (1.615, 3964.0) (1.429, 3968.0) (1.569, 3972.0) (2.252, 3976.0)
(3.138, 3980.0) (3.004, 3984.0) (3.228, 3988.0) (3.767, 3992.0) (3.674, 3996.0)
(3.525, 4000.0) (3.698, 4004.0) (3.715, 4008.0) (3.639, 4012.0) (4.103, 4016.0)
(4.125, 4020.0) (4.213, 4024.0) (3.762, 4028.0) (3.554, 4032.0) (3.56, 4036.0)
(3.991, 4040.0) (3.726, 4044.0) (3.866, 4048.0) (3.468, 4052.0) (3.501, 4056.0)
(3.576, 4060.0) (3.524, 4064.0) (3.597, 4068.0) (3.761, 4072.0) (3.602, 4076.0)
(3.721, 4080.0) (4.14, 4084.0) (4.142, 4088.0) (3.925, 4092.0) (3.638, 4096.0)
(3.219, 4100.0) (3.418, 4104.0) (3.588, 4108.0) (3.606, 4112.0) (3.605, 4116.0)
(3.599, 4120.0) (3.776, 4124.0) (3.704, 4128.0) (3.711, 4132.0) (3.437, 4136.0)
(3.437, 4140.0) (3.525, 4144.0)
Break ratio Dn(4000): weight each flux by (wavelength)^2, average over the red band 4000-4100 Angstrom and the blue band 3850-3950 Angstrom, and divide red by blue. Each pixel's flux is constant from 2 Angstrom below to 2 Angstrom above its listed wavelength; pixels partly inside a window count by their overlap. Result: 2.04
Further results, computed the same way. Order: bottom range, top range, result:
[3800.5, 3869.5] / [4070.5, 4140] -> 2.46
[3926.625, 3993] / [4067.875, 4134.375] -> 1.78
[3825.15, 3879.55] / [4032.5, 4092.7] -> 2.57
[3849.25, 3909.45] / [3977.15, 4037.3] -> 2.02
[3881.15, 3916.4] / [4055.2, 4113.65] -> 1.80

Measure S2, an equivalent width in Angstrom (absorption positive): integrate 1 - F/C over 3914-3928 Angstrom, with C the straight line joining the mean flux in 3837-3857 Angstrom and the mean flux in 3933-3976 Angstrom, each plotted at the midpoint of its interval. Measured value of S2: -3.0 Angstrom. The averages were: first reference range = 1.67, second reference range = 1.98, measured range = 2.29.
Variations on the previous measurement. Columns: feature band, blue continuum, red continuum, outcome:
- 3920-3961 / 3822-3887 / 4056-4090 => 7.05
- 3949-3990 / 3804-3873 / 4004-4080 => 8.82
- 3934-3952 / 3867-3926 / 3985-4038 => 4.83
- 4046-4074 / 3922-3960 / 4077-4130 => -3.14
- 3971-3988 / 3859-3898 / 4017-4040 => 3.16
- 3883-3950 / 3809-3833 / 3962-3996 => 2.52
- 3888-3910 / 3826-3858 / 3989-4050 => 0.78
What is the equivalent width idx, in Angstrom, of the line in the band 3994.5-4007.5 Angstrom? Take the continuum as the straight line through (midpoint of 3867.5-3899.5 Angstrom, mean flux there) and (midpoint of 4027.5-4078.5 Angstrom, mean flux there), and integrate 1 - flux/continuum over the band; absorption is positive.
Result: -2.18 Angstrom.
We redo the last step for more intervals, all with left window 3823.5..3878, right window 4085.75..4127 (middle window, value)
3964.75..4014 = -4.9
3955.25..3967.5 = 2.6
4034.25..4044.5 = -2.1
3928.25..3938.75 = 4.2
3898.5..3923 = -3.6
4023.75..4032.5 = -2.3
